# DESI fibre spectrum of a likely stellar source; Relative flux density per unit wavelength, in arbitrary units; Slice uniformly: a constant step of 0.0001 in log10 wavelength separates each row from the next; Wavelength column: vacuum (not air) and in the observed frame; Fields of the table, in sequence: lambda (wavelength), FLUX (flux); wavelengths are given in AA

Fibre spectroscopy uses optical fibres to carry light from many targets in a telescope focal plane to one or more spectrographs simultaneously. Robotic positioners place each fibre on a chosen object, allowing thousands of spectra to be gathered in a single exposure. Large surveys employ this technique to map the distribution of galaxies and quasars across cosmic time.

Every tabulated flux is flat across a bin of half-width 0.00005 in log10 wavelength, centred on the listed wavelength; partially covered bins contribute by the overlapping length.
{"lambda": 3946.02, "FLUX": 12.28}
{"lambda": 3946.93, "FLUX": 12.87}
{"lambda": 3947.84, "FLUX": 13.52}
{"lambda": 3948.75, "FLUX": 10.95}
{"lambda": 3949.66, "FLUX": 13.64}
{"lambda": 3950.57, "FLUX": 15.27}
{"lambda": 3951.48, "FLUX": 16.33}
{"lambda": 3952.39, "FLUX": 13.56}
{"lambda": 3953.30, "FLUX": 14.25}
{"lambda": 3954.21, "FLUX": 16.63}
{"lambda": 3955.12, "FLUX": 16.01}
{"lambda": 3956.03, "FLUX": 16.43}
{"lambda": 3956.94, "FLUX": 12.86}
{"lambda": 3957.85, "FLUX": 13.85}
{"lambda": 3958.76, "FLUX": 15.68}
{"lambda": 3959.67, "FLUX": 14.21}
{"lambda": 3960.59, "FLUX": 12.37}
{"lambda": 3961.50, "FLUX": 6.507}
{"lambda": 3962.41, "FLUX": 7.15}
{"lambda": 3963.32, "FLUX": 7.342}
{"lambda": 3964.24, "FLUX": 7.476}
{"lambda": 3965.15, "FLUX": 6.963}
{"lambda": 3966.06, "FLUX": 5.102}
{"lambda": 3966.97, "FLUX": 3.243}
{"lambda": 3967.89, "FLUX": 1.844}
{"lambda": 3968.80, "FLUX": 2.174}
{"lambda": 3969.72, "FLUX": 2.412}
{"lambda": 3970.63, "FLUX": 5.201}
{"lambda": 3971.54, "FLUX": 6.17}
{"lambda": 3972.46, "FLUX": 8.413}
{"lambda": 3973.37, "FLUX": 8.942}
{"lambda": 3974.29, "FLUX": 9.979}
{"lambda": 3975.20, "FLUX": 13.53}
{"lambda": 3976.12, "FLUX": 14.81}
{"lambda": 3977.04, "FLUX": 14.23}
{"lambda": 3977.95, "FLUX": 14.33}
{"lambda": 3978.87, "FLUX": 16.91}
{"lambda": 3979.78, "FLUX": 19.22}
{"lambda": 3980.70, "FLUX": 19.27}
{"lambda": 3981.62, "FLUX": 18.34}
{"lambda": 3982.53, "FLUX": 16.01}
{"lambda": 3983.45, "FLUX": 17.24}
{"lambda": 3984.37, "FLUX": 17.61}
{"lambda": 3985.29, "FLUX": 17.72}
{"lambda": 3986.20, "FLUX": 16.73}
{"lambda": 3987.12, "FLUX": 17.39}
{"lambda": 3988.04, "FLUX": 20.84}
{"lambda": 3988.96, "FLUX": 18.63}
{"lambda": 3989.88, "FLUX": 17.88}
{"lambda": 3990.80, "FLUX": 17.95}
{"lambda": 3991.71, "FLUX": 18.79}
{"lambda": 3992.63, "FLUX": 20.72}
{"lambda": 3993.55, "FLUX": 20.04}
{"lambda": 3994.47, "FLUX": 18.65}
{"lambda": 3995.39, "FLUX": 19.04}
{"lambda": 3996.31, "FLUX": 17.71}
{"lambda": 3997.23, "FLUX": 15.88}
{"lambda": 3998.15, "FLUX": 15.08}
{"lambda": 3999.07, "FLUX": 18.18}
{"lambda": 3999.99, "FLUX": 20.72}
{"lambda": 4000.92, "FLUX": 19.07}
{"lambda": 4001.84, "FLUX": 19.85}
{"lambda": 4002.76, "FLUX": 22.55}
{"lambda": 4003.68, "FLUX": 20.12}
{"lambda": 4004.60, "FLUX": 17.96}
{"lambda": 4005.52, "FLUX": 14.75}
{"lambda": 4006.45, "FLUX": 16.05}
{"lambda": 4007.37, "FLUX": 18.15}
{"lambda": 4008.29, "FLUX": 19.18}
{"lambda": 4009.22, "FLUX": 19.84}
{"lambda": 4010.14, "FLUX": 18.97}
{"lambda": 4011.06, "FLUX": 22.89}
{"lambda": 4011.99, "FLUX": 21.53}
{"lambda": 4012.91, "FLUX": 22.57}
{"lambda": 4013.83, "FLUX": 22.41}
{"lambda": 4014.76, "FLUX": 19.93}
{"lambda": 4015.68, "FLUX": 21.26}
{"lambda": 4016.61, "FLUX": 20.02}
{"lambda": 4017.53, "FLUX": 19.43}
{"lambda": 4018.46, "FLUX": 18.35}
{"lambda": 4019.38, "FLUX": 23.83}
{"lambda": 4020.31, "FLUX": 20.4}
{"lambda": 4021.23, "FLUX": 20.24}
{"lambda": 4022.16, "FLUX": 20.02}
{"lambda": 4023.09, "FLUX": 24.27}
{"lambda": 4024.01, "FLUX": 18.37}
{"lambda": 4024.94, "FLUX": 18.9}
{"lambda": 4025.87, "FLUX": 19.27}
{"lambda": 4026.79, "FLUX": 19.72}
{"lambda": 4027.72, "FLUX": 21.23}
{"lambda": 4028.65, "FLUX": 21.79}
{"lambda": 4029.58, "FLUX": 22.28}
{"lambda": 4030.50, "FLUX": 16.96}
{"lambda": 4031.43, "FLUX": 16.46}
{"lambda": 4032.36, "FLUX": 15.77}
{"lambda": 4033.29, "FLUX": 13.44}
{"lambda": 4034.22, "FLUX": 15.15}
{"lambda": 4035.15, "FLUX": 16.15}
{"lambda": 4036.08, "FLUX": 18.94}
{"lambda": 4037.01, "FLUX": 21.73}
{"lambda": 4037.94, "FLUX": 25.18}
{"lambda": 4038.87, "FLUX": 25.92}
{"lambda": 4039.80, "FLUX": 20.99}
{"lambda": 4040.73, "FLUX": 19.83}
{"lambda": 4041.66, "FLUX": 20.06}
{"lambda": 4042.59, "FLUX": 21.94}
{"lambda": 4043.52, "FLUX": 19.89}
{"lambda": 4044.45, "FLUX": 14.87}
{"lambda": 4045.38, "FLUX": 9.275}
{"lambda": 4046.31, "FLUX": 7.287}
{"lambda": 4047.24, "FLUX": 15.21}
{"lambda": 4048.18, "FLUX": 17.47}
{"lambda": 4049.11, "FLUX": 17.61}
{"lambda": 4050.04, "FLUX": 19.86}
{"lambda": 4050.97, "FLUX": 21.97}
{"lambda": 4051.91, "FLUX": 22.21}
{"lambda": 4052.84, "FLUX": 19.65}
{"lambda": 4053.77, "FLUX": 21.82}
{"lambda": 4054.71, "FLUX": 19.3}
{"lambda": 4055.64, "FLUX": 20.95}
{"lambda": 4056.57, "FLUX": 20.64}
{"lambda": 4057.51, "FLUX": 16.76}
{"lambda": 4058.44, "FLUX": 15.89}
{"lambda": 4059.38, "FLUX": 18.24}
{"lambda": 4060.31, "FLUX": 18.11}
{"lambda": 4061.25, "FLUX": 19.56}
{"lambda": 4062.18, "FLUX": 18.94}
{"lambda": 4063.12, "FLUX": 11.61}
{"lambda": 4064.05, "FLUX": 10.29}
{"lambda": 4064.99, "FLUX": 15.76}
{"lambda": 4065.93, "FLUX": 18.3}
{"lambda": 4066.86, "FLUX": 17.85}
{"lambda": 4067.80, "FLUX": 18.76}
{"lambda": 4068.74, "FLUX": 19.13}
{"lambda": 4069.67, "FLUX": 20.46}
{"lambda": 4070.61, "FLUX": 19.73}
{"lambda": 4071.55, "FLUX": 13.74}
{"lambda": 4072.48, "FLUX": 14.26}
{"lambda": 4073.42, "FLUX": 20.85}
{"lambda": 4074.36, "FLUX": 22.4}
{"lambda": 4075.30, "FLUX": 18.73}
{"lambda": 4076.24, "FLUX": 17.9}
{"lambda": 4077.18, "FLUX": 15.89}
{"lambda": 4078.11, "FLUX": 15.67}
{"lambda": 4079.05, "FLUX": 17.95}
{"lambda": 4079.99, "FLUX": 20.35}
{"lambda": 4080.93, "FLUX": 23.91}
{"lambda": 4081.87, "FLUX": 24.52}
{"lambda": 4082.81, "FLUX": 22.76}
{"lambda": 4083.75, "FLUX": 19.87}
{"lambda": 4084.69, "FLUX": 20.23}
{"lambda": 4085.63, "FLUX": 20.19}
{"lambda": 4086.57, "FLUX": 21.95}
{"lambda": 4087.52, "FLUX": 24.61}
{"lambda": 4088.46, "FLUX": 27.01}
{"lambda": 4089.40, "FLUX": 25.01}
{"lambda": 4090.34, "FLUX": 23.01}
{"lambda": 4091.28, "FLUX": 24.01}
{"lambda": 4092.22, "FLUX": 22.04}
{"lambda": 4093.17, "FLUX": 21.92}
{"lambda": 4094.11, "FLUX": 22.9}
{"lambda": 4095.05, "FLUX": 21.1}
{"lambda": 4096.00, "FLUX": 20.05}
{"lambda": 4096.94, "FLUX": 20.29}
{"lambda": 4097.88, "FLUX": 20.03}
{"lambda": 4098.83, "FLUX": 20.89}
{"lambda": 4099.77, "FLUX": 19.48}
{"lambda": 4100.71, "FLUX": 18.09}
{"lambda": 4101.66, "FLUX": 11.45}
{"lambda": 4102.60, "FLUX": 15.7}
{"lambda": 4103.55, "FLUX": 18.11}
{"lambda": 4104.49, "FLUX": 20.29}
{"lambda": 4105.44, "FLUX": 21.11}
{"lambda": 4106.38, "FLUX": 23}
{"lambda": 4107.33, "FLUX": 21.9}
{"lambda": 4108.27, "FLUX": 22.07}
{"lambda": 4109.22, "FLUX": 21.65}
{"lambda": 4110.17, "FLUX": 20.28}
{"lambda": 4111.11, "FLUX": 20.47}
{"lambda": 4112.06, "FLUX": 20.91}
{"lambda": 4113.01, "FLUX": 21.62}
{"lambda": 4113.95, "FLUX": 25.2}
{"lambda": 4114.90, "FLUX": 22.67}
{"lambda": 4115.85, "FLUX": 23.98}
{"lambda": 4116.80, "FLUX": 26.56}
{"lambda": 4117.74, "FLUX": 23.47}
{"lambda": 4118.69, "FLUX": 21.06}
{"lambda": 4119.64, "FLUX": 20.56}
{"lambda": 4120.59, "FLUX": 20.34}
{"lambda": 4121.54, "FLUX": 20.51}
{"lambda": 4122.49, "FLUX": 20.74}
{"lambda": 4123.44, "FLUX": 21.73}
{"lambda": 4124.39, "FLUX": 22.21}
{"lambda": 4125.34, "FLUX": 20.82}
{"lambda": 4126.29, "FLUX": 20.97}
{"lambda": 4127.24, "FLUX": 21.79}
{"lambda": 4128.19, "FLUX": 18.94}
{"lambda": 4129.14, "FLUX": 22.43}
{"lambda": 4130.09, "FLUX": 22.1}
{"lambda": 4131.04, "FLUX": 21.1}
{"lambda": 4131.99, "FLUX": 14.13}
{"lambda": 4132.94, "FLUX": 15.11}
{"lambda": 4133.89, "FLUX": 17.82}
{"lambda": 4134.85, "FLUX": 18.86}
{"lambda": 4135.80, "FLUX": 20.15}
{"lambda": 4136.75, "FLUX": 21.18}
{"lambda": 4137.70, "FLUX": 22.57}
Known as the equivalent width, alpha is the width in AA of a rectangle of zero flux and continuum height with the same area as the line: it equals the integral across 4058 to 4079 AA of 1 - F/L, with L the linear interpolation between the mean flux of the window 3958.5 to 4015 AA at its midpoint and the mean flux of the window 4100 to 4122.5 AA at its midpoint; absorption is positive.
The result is 1.72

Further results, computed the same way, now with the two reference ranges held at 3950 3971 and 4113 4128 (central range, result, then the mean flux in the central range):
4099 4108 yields 0.8 AA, 19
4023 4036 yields -2.7 AA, 18.4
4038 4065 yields -2.0 AA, 18.1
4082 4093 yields -1.8 AA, 22.8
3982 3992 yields -4.7 AA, 17.9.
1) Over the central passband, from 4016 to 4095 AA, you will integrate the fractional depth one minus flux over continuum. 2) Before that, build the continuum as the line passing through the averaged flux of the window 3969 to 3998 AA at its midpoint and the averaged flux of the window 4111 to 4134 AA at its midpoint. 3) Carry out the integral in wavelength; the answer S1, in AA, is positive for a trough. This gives -4.4 AA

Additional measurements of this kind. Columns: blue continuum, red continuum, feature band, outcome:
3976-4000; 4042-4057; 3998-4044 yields -4.64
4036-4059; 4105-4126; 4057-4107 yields 2.58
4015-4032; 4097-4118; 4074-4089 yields -0.19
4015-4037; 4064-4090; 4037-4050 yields 0.76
